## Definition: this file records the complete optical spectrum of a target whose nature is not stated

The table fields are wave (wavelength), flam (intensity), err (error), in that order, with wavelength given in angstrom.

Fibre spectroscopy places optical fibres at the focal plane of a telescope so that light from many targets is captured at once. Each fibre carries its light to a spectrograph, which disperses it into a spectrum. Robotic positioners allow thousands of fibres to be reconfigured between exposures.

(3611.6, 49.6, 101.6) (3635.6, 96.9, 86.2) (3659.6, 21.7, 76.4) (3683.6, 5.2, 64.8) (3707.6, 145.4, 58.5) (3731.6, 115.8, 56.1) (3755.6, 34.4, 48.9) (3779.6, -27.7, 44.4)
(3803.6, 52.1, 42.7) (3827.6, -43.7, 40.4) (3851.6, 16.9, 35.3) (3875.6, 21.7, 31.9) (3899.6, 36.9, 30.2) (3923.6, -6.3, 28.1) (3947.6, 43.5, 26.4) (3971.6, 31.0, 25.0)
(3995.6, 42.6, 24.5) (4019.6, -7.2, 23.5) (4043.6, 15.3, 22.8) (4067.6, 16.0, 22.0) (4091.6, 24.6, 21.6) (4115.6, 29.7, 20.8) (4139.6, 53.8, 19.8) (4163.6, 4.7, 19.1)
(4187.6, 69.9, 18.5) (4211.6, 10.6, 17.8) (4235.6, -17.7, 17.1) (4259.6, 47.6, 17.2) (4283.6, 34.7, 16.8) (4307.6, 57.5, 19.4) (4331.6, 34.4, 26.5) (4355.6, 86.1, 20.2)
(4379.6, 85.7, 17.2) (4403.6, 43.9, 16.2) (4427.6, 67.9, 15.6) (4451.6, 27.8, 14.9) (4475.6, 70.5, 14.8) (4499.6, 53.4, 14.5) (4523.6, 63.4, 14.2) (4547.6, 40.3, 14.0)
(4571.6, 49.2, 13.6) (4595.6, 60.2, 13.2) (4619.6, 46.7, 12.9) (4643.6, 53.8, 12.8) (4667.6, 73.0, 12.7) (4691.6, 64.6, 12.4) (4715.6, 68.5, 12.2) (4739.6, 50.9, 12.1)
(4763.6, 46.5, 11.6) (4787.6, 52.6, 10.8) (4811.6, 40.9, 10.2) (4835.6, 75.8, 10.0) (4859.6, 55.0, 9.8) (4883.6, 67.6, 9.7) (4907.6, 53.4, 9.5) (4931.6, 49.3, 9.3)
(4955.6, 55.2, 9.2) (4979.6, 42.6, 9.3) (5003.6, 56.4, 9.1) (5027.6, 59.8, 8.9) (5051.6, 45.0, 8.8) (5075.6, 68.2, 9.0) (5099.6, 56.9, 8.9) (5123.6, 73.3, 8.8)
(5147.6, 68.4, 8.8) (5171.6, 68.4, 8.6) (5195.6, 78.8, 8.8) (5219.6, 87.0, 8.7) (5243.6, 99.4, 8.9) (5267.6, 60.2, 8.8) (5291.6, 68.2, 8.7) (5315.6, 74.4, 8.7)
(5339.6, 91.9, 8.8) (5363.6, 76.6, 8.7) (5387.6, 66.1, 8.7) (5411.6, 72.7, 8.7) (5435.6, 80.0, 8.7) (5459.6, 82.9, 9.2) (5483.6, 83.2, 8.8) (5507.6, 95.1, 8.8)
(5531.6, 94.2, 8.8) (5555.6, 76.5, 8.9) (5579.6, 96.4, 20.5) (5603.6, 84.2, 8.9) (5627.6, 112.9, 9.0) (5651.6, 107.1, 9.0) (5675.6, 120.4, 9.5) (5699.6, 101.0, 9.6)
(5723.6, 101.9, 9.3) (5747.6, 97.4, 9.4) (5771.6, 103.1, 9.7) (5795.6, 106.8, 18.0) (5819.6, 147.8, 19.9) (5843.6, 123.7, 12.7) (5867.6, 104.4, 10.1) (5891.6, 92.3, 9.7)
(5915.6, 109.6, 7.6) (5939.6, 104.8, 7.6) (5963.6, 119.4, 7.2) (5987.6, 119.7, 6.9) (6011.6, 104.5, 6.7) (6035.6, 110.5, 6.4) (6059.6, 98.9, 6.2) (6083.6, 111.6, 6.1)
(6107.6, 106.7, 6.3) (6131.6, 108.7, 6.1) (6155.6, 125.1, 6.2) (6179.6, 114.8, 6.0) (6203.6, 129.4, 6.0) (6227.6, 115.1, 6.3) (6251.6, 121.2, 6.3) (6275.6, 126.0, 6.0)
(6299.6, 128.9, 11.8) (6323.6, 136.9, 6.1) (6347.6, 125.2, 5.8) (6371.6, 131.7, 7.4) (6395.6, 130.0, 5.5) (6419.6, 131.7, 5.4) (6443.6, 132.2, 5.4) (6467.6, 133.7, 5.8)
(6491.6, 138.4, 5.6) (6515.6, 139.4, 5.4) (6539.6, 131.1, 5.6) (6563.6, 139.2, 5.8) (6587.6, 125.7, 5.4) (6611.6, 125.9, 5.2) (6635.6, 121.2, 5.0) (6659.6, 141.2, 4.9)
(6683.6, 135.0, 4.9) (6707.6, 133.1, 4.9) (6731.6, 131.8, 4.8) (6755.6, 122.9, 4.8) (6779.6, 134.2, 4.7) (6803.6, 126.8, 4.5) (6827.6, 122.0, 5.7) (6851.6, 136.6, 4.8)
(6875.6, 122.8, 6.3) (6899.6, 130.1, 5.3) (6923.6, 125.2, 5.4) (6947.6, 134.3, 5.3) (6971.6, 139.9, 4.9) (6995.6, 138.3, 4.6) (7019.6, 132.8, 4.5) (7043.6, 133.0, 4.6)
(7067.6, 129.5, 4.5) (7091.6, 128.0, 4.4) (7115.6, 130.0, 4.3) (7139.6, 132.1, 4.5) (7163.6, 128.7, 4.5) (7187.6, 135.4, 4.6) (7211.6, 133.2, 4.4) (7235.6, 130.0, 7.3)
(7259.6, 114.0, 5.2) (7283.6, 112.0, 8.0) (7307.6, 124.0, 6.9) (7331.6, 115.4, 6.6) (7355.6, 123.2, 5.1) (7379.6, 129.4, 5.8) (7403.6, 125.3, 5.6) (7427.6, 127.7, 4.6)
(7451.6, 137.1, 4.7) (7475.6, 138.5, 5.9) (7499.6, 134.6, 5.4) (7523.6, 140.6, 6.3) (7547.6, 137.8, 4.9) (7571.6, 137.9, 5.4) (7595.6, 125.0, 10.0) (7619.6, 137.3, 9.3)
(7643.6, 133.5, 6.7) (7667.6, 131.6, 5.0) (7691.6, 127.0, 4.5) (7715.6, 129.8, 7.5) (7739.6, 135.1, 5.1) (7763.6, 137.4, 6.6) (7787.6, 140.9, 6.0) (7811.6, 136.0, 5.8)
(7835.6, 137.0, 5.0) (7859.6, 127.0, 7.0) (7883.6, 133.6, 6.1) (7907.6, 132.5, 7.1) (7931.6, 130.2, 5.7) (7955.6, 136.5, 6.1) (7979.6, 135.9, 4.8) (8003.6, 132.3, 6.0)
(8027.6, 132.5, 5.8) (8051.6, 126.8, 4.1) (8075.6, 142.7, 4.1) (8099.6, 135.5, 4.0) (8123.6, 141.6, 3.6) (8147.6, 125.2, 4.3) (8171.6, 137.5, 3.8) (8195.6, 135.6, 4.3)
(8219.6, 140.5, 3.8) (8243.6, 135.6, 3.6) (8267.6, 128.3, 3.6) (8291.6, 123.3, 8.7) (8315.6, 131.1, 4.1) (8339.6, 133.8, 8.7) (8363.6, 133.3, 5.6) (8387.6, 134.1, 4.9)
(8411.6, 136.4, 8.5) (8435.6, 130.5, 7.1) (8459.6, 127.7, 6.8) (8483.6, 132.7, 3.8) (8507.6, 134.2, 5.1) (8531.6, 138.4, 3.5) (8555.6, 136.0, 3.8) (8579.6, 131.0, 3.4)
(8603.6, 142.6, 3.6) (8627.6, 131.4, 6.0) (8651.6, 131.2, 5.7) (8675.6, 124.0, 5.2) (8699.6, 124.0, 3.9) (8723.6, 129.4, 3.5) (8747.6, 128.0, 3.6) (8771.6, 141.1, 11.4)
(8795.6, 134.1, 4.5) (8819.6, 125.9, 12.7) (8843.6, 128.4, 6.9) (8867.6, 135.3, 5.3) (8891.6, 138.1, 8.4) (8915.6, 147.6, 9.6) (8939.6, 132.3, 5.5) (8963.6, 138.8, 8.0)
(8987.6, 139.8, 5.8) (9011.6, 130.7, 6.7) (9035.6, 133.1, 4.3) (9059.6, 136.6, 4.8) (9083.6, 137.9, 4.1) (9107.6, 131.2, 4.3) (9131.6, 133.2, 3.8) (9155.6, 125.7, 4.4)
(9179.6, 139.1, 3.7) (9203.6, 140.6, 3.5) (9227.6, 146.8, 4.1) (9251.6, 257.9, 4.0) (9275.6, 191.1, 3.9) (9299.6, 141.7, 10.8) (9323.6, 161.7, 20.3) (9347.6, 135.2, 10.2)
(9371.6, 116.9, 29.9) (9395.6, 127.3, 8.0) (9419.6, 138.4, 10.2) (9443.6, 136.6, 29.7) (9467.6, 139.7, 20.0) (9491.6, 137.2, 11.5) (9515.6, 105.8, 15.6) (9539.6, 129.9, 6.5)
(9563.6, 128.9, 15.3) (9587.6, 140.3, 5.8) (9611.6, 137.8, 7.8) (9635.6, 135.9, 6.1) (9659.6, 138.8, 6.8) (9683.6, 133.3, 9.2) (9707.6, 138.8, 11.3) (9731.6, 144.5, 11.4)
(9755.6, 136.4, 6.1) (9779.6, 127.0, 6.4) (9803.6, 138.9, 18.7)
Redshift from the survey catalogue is 0.409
